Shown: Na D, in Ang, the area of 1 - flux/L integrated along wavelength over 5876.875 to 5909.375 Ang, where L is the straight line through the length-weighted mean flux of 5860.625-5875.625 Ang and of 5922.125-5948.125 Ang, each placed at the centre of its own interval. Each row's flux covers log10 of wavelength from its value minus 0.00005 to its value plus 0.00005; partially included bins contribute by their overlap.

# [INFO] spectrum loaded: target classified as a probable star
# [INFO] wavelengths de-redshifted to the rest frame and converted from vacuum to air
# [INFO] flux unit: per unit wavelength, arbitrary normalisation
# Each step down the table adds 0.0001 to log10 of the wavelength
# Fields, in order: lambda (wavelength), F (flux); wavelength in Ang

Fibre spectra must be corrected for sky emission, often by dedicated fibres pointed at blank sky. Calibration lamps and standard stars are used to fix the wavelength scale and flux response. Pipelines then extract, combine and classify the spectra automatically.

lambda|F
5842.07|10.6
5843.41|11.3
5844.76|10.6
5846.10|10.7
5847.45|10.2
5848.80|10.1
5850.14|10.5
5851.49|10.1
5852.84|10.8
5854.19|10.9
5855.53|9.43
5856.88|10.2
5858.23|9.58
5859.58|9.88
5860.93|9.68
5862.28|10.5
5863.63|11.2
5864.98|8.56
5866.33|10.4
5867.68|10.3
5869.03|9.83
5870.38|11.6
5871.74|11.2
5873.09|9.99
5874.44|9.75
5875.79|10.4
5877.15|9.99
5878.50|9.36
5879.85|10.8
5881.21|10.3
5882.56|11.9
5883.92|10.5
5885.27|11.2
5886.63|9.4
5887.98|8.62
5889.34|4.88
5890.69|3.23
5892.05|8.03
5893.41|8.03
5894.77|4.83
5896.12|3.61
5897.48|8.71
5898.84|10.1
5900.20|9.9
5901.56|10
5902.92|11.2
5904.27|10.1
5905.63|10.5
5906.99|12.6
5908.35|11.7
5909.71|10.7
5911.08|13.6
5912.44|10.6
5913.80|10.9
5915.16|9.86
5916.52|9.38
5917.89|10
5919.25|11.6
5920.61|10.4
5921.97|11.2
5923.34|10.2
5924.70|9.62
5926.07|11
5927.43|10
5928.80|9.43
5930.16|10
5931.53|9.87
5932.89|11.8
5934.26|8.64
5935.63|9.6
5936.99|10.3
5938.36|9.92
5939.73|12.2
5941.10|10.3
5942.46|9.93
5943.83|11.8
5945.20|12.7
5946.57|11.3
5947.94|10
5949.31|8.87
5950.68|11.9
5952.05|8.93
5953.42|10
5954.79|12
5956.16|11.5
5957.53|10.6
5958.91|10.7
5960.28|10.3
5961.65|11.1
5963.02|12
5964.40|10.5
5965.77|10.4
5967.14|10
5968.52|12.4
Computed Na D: 3.80 Ang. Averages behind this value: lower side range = 10.3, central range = 9.15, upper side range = 10.5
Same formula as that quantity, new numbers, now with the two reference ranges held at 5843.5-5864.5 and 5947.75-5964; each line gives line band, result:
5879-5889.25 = 0.4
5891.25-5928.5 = 2.1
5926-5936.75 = 0.6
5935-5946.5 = -0.3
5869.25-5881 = 0.0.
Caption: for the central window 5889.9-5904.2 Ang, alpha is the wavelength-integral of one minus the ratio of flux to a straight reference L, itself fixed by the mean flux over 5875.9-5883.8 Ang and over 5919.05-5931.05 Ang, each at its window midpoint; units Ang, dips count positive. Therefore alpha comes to 3.5 Ang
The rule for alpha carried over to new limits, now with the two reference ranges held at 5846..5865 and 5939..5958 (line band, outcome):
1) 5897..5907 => 0.2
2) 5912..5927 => 0.3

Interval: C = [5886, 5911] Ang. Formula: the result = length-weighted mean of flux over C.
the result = 8.79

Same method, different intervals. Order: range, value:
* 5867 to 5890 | 10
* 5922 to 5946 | 10.5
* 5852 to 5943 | 9.92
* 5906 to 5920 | 11.1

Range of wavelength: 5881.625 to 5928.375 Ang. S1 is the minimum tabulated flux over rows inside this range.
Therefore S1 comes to 3.23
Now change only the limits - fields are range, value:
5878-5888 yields 8.62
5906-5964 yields 8.64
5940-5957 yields 8.87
